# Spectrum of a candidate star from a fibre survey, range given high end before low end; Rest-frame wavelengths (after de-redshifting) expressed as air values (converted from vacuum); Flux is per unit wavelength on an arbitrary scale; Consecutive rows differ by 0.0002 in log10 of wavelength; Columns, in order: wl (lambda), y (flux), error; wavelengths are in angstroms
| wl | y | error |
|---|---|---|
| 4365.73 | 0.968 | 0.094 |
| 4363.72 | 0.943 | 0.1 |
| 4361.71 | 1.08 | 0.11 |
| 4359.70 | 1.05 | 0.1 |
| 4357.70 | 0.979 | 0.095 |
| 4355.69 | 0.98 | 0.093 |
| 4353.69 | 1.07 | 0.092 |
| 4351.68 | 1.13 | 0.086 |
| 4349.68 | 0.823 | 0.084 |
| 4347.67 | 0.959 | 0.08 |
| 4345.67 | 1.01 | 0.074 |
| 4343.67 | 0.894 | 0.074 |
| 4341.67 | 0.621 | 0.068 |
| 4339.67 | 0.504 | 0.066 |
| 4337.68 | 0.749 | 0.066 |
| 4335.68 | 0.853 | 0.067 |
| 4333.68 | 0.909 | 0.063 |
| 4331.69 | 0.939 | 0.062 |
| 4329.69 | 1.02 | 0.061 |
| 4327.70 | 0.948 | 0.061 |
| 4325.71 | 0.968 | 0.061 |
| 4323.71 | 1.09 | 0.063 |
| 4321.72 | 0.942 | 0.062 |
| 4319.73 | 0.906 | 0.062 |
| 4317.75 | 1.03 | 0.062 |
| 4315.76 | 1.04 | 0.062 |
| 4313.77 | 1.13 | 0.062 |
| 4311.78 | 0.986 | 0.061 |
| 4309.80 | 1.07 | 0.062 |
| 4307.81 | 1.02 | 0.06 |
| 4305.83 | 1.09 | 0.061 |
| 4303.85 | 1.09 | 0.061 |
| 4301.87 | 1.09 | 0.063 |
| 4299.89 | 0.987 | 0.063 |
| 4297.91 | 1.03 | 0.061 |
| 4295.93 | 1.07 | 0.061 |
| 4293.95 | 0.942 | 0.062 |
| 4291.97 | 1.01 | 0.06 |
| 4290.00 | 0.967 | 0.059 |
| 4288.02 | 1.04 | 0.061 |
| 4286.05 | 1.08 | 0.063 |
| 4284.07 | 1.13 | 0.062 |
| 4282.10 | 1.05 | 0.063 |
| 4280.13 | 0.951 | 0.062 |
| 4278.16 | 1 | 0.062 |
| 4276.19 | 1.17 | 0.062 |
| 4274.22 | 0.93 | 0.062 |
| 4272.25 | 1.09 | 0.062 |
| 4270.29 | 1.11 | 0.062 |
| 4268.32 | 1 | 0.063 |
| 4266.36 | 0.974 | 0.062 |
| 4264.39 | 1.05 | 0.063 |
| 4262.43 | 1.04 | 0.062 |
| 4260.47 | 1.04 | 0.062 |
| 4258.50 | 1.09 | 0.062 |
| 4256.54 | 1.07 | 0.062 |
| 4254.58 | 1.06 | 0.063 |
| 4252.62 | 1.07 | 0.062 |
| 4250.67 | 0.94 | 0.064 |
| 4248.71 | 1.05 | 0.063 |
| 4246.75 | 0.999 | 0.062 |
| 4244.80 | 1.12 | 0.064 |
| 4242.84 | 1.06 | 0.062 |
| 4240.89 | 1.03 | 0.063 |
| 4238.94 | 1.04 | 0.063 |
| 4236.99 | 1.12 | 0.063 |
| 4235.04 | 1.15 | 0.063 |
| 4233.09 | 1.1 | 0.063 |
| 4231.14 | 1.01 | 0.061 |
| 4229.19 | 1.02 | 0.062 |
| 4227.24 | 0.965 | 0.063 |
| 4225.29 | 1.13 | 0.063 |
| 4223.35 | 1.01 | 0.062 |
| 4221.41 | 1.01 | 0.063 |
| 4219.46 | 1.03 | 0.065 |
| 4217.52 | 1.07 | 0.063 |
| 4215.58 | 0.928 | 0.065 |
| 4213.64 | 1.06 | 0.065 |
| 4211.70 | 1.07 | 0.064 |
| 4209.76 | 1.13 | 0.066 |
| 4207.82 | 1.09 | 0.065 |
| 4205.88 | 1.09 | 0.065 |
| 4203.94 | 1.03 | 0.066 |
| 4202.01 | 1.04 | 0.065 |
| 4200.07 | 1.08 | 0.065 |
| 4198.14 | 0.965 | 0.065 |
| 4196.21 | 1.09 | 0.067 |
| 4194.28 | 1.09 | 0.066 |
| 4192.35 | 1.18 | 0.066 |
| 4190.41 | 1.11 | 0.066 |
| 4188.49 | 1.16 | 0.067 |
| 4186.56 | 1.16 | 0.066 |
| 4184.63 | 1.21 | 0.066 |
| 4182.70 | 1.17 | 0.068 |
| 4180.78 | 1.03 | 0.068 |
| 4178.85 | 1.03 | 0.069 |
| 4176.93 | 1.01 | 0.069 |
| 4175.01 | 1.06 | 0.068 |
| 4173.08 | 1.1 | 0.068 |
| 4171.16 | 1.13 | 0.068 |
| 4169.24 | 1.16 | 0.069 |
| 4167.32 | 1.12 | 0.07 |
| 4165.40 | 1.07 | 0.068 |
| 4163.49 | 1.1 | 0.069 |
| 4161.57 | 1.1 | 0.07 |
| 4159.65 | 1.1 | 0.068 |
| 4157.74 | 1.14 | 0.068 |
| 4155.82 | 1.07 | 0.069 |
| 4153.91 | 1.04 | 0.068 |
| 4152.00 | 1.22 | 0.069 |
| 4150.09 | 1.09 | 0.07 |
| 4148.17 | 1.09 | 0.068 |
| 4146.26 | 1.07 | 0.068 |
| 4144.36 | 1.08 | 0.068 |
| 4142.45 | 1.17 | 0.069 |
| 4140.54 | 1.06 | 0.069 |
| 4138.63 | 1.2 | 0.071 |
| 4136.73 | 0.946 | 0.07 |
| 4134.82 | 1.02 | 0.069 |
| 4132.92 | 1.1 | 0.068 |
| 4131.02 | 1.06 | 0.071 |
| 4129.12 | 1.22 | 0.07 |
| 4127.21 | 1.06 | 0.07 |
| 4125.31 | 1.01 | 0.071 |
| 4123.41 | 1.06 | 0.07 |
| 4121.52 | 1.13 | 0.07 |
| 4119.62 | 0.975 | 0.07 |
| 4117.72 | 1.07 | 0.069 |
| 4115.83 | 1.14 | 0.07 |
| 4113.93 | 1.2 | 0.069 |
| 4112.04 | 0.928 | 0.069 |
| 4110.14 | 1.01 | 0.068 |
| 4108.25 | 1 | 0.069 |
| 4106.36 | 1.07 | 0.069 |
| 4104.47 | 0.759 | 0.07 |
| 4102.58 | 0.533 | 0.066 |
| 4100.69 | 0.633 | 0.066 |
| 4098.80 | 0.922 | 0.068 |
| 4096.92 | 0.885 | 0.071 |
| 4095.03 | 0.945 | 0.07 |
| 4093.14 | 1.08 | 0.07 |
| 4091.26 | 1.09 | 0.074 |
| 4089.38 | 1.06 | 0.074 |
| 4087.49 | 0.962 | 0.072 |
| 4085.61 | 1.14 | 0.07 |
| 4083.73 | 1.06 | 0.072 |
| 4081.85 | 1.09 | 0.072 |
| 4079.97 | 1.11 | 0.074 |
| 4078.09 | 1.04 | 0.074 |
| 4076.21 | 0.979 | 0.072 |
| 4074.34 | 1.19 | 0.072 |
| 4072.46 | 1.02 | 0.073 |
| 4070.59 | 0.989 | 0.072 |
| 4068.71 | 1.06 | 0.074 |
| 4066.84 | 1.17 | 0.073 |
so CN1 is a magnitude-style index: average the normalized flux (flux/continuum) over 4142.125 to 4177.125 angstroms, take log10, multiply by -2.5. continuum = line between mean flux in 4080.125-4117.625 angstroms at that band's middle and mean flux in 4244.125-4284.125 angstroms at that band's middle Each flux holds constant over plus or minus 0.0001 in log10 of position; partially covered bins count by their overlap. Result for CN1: -0.10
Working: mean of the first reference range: 0.979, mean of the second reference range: 1.04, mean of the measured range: 1.1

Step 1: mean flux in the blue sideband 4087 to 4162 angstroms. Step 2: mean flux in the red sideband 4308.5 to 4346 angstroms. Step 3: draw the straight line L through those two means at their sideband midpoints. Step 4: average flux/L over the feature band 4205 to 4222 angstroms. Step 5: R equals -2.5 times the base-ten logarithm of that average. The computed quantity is -0.07 mag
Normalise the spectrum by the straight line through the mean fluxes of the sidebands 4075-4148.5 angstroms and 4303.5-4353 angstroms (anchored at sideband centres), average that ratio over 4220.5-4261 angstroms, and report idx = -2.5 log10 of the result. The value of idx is -0.08 mag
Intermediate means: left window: 1.02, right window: 0.947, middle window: 1.05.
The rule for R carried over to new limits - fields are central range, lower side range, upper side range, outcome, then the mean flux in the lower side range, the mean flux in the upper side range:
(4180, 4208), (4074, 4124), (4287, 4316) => -0.09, 1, 1.04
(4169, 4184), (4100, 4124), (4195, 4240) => -0.07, 0.965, 1.05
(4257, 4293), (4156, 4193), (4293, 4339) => -0.01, 1.11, 0.992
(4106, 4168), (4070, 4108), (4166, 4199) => -0.04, 0.978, 1.1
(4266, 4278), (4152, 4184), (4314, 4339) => -0.05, 1.09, 0.949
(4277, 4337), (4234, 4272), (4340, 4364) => -0.02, 1.05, 0.949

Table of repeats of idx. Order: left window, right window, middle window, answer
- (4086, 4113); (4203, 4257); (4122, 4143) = -0.134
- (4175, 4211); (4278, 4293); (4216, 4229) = 0.043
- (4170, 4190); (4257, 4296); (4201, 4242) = 0.023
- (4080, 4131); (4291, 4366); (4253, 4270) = -0.067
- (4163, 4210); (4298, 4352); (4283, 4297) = -0.047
